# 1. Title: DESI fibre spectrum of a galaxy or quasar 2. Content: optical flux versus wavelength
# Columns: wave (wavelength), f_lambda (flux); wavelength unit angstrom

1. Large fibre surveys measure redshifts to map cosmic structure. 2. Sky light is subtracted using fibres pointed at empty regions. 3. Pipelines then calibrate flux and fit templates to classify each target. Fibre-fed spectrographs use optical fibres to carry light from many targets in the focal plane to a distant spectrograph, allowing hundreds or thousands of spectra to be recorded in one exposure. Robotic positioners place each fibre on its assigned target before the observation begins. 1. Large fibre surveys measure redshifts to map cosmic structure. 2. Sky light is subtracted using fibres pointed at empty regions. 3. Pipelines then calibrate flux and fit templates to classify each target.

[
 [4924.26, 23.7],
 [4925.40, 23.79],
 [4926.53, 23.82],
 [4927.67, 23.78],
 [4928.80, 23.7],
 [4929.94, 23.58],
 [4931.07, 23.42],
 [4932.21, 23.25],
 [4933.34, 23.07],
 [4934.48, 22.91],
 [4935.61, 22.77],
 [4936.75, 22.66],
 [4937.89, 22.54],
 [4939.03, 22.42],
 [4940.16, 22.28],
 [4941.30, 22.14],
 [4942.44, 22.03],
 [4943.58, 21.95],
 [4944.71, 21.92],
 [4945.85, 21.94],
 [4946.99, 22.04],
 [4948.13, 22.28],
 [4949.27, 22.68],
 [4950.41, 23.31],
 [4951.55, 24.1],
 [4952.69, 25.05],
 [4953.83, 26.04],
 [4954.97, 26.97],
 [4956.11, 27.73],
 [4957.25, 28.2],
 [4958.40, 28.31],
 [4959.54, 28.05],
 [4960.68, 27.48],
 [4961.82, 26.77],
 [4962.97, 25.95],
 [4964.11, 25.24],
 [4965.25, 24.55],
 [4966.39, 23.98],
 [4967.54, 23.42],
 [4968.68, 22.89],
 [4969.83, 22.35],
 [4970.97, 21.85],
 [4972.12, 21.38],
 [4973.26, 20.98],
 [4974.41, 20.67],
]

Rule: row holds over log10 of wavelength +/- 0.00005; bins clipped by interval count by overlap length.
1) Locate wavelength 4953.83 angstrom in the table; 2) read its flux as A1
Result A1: 26.04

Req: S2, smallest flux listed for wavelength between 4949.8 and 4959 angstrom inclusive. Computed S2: 23.31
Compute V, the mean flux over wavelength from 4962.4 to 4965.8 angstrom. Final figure 25.3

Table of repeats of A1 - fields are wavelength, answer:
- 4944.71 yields 21.92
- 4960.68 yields 27.48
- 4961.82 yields 26.77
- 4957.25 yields 28.2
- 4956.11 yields 27.73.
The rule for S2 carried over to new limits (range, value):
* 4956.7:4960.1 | 28.05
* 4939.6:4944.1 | 21.95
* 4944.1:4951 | 21.92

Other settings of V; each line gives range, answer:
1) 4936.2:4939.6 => 22.5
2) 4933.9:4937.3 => 22.8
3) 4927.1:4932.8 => 23.6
